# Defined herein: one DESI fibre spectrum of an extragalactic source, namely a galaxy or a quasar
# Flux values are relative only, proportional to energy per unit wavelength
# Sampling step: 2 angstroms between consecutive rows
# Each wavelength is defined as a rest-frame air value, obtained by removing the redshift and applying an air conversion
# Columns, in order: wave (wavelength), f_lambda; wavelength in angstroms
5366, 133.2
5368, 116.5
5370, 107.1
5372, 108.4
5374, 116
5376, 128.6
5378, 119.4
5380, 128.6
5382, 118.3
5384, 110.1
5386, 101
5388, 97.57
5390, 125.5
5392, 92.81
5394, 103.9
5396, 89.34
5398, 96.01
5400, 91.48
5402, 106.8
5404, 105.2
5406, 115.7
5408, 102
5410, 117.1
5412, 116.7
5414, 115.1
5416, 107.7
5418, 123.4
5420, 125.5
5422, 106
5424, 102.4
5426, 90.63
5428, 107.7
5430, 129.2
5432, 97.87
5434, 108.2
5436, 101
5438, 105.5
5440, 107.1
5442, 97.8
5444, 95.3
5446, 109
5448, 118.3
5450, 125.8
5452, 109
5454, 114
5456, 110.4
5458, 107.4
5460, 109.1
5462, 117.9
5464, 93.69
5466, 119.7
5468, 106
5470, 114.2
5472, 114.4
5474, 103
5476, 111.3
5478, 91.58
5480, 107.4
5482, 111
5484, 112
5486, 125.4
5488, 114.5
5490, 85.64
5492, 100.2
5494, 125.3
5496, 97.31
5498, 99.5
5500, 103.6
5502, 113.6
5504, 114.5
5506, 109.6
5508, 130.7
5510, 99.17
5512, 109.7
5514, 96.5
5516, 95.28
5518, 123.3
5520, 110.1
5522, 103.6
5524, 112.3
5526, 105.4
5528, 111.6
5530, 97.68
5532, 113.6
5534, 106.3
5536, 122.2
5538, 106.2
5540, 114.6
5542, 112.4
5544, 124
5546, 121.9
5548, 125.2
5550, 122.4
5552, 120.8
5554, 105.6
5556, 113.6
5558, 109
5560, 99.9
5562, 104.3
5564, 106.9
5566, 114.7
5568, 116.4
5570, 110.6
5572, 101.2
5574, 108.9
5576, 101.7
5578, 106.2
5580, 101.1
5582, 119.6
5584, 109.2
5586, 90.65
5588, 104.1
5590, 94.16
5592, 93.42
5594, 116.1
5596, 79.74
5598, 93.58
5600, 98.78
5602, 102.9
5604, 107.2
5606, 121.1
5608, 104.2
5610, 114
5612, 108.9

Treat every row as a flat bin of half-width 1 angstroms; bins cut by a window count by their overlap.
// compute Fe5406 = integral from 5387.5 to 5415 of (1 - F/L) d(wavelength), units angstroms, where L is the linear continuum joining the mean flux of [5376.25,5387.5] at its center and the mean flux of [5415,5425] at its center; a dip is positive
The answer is 2.1 angstroms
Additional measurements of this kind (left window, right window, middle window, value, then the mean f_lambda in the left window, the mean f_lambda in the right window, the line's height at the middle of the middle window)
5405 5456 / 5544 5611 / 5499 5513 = -0.4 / 110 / 107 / 109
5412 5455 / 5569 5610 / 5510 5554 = -2.5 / 110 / 103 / 106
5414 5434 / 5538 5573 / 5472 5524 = 1.8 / 110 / 113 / 112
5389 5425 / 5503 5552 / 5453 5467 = -0.1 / 108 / 112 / 110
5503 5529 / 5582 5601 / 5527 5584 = -4.1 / 109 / 98.9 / 104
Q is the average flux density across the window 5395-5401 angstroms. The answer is 92.3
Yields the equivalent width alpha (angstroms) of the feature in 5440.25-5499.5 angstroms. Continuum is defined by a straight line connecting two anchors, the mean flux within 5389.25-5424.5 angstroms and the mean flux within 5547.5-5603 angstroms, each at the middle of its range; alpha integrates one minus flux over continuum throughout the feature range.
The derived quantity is -0.7 angstroms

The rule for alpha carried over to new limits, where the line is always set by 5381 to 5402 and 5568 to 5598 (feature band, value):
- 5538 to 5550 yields -1.9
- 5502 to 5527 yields -1.6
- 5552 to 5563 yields -0.5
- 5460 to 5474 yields -1.0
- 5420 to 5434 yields -0.6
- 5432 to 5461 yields -1.5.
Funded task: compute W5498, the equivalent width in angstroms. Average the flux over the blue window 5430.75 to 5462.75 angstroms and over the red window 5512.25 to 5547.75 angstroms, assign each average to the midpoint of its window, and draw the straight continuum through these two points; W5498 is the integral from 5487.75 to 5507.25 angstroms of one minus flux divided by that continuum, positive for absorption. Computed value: 0.6 angstroms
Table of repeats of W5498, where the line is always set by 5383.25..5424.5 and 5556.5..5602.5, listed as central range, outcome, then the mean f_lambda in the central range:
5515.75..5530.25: -0.5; 109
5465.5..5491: -0.7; 109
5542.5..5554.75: -1.8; 120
